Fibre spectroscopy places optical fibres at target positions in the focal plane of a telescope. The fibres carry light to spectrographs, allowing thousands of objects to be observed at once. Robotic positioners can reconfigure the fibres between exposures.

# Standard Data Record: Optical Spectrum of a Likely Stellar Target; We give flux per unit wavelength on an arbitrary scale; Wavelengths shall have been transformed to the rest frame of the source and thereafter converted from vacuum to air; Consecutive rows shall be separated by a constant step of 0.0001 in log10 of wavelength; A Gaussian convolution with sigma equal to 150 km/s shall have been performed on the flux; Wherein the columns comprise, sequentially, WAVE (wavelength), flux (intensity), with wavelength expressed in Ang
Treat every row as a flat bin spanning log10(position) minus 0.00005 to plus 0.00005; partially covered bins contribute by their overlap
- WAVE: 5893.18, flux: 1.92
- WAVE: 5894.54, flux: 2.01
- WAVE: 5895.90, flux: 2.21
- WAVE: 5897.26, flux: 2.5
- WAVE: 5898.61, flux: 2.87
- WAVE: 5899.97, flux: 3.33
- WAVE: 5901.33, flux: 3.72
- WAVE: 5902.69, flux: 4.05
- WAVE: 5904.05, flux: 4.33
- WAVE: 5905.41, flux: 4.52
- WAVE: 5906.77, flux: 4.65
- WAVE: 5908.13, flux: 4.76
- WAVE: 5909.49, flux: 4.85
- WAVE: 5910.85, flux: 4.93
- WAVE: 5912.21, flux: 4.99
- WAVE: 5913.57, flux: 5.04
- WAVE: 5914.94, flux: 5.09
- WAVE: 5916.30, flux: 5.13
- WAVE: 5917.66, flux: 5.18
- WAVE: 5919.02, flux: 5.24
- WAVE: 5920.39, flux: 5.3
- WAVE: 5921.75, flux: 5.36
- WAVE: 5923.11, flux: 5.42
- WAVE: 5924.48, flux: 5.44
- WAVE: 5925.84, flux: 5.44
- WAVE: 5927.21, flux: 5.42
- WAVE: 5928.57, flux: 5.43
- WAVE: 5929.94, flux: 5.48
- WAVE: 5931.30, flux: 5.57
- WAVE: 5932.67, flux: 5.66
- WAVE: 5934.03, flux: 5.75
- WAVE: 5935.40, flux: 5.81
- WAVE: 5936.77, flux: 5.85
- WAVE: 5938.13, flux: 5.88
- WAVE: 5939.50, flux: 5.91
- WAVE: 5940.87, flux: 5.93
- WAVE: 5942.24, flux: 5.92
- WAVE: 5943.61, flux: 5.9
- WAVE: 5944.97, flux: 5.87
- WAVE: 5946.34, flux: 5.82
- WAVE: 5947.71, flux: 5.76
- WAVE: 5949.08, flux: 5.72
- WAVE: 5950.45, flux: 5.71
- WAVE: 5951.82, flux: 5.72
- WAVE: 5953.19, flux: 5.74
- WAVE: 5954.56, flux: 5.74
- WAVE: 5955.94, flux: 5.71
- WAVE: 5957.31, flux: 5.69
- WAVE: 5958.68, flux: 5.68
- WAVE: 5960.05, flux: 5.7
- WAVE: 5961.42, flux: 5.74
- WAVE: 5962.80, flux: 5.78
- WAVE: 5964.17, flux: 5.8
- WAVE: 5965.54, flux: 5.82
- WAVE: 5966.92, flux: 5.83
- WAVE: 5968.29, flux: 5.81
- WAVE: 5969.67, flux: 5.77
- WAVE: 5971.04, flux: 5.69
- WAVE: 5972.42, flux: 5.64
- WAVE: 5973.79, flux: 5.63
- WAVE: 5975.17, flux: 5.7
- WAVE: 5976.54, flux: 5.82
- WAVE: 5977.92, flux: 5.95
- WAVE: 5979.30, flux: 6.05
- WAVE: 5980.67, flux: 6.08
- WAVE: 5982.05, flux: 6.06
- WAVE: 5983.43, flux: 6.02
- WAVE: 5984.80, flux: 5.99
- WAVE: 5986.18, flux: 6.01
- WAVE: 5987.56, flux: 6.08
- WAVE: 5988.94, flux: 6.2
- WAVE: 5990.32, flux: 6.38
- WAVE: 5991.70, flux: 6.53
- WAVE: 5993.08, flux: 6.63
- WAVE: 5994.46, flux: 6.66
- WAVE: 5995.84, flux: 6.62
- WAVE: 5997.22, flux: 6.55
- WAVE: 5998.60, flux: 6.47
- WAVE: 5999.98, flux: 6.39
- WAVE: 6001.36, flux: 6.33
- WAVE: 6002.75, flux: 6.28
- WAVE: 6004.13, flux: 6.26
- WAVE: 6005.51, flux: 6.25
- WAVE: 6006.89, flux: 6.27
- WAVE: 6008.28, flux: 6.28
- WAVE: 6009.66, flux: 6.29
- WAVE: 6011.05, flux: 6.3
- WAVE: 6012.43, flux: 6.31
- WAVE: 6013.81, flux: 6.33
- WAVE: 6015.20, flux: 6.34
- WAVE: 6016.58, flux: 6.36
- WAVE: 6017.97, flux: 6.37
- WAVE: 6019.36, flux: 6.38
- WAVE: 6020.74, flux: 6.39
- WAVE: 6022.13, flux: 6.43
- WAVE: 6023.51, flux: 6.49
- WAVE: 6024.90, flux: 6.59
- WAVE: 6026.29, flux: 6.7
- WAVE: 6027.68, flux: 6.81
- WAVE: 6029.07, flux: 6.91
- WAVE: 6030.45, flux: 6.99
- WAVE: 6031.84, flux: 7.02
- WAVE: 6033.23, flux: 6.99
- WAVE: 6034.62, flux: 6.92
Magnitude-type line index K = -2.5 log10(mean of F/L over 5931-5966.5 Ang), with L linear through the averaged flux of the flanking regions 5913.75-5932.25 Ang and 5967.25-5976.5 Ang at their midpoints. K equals -0.05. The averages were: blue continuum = 5.34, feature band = 5.78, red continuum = 5.72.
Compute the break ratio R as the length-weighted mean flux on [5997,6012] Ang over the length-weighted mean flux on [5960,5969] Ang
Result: 1.1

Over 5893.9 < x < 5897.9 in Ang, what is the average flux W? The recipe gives 2.24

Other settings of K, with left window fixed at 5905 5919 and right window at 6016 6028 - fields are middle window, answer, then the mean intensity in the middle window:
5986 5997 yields -0.061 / 6.41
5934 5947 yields -0.103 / 5.87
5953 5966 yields -0.025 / 5.74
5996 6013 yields -0.017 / 6.34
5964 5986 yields -0.006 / 5.86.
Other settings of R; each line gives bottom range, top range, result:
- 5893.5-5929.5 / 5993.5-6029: 1.43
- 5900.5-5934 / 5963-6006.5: 1.21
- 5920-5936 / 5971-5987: 1.07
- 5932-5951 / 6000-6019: 1.08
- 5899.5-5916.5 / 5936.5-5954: 1.28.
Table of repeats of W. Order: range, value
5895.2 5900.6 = 2.72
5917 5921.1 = 5.24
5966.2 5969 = 5.8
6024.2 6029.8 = 6.75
